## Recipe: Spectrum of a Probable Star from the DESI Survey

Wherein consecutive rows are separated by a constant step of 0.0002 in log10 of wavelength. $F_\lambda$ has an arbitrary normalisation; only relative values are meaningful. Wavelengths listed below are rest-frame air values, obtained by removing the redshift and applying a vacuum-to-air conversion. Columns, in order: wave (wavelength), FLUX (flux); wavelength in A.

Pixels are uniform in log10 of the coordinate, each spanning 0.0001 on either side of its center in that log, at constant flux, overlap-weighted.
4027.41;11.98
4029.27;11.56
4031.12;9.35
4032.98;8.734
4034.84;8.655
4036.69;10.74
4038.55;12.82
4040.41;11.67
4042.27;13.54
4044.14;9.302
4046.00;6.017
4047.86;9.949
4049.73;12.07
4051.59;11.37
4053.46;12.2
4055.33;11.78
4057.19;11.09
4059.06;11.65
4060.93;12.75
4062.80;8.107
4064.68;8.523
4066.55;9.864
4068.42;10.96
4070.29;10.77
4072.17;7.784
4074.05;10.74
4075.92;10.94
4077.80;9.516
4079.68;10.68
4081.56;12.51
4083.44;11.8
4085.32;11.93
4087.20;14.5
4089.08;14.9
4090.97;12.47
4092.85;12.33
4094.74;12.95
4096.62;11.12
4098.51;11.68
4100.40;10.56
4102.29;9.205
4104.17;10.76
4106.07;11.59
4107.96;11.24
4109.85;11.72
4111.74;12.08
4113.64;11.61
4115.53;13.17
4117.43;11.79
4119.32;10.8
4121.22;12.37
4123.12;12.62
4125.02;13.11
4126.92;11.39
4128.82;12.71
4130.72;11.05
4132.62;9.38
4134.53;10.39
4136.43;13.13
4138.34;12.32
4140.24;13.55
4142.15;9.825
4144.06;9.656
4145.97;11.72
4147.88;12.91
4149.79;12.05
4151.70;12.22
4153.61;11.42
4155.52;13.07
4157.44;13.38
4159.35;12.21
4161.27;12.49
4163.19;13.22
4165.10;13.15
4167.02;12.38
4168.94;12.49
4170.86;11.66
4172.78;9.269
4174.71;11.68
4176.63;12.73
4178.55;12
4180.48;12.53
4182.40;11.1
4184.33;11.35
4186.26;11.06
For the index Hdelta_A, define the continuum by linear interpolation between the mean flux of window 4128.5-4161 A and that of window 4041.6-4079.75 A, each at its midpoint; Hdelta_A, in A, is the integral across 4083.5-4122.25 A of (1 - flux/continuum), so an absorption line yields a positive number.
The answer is -2.9 A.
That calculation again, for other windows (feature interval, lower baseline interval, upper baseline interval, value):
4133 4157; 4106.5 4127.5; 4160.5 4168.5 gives 1.2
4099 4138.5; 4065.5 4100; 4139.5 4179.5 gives 0.7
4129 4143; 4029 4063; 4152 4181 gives 0.5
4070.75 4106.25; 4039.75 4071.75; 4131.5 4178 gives -1.3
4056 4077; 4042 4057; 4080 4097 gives 2.2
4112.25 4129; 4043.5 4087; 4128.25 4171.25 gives -0.9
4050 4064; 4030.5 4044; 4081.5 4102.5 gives 0.0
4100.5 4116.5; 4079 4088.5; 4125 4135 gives 0.5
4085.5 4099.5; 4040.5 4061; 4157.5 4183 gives -1.7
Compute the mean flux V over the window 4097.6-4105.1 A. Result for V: 10.6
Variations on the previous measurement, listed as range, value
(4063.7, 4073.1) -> 9.57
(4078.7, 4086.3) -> 11.7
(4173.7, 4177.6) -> 12.2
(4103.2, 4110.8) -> 11.3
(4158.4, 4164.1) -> 12.6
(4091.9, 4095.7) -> 12.6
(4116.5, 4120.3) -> 11.3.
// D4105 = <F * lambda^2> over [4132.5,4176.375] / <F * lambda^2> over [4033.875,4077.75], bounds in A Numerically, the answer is 1.19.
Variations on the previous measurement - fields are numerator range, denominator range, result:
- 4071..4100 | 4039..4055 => 1.10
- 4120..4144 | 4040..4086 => 1.14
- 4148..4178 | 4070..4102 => 1.10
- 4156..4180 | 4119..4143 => 1.06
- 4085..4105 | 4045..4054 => 1.20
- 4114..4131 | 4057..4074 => 1.23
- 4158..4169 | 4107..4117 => 1.09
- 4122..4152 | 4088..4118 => 1.01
